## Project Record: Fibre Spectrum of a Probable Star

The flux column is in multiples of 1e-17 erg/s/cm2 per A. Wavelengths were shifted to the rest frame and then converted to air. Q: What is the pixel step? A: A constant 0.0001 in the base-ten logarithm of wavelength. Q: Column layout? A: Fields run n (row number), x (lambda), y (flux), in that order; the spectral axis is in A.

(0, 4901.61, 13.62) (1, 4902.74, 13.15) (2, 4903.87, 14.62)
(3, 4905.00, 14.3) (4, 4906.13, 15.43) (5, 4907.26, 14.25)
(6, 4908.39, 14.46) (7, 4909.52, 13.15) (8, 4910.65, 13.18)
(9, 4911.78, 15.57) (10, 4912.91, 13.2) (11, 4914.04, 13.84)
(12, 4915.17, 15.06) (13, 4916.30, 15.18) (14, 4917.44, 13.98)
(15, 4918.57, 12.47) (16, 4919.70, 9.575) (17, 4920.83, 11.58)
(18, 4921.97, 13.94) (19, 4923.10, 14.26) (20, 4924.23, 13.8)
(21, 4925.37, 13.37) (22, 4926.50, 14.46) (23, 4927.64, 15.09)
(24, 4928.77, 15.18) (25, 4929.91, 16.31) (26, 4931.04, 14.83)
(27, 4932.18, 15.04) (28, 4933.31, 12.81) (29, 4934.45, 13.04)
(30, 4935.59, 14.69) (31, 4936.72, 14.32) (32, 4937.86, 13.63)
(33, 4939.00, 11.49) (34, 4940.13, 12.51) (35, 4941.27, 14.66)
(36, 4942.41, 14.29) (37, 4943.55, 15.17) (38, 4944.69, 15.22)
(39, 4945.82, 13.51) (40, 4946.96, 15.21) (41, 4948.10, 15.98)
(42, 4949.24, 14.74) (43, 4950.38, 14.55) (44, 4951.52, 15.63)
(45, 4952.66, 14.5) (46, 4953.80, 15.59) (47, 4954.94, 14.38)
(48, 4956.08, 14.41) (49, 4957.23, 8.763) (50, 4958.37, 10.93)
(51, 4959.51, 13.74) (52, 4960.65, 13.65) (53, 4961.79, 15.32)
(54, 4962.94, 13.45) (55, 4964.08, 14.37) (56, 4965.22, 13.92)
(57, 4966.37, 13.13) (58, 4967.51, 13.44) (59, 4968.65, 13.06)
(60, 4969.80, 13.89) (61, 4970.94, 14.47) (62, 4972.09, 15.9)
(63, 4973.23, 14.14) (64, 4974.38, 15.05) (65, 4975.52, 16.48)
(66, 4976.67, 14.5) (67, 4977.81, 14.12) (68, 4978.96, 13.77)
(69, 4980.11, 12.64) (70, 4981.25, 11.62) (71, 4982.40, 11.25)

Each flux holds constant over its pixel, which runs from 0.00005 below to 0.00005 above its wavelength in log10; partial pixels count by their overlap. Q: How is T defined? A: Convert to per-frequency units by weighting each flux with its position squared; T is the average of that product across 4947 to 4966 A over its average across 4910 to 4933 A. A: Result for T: 1.02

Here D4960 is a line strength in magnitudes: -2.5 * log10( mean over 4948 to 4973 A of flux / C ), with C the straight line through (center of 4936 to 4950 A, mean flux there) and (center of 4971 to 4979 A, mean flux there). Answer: 0.049 mag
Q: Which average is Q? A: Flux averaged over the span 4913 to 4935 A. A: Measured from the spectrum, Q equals 13.9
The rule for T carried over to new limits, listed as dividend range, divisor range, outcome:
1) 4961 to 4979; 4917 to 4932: 1.06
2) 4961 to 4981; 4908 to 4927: 1.07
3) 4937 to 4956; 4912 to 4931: 1.05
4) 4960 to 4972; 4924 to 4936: 0.98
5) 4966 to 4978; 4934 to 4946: 1.05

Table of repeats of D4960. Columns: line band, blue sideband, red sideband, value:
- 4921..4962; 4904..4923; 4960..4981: -0.013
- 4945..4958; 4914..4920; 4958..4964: -0.055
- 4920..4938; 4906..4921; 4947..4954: 0.014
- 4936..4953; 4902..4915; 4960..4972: -0.027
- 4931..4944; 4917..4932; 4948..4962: 0.002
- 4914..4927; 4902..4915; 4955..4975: 0.046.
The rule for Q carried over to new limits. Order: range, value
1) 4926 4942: 14.1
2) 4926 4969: 14.1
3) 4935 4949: 14.2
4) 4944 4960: 14.1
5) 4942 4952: 14.9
